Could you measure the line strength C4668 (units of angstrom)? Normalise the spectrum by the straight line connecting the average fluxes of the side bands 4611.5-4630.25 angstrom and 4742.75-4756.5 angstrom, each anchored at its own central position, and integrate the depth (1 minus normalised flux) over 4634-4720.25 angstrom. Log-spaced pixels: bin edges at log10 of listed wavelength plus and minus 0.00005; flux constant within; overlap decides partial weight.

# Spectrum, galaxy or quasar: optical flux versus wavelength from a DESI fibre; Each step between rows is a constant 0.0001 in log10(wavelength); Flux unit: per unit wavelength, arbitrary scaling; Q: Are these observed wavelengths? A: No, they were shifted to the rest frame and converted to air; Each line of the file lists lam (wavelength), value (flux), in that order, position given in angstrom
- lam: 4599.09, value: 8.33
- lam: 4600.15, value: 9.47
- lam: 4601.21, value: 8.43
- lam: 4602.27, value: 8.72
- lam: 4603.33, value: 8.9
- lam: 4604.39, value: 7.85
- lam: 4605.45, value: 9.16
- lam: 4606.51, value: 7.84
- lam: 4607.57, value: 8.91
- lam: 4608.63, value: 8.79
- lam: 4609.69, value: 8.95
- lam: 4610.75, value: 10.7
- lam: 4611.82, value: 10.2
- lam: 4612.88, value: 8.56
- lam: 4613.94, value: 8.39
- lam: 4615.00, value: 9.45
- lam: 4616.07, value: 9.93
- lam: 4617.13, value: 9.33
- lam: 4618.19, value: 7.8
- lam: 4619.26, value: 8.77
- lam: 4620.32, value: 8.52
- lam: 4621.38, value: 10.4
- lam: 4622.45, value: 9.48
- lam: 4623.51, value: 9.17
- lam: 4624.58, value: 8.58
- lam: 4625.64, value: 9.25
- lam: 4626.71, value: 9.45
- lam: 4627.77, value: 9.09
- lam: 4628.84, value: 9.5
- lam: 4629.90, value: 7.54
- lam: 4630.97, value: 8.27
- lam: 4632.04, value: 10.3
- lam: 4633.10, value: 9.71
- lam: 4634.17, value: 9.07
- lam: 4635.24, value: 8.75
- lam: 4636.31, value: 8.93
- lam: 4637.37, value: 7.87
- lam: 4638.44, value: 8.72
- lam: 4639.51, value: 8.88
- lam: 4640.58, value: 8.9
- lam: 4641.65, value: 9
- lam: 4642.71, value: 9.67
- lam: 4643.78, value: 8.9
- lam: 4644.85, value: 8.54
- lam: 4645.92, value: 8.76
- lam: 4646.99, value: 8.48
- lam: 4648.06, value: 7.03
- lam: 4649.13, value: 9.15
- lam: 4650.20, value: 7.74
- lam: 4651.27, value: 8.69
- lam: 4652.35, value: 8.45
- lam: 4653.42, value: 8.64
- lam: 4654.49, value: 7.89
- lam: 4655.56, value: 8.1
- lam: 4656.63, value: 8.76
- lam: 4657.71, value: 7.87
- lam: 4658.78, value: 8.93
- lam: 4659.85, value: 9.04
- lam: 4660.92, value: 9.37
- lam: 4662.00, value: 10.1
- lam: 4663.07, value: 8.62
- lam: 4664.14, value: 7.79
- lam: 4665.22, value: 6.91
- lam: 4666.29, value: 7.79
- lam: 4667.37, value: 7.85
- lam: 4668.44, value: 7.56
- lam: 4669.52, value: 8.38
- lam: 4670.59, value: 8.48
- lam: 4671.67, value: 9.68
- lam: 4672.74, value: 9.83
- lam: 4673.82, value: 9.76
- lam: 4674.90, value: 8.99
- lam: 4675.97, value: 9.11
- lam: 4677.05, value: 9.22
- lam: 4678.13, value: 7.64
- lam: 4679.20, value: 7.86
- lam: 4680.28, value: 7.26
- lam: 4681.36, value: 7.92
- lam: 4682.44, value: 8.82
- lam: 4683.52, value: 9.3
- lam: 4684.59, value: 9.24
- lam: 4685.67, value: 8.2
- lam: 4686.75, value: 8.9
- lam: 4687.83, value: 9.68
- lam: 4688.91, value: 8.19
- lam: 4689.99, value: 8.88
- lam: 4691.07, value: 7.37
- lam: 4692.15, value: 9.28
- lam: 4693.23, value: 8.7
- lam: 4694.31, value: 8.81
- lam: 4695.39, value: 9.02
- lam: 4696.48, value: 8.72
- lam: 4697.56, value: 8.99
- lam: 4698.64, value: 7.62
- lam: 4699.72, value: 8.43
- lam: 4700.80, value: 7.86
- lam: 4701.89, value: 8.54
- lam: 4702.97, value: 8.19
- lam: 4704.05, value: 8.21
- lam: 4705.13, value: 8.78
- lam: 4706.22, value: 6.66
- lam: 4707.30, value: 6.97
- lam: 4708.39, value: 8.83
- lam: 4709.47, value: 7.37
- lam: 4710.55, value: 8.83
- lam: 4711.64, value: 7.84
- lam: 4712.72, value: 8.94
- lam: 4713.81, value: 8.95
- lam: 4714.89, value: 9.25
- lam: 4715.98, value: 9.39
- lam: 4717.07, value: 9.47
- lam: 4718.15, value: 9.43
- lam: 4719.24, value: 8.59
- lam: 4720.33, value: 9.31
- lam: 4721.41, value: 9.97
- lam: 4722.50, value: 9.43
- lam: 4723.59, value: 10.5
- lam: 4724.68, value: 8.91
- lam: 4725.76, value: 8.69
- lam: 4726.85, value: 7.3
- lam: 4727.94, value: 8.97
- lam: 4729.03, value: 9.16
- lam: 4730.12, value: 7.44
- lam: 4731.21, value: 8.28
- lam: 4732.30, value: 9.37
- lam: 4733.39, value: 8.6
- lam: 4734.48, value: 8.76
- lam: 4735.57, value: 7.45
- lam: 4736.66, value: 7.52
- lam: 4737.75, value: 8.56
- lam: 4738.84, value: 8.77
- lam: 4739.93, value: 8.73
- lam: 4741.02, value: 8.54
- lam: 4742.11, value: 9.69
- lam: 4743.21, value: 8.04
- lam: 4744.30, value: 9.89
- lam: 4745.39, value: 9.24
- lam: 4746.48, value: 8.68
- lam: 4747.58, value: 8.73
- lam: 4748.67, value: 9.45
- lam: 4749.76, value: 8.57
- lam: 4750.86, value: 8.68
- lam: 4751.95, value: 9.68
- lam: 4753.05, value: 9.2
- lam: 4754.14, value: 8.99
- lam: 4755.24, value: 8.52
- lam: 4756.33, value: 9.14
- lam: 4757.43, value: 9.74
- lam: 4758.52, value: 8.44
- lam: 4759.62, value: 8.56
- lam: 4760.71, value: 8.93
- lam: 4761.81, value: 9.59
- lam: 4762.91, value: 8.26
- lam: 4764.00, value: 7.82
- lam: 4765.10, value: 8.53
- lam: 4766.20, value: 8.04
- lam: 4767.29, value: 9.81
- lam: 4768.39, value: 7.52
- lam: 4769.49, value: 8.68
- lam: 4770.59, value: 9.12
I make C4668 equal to 4.6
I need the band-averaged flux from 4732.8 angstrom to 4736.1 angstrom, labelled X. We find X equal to 8.29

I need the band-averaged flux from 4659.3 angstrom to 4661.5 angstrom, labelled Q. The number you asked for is 9.21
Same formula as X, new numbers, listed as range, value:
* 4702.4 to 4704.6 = 8.24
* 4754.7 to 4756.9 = 8.84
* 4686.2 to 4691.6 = 8.6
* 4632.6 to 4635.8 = 9.14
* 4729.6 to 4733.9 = 8.42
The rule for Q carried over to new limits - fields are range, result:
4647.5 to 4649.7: 8.09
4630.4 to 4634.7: 9.32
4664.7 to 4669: 7.53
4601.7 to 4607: 8.5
